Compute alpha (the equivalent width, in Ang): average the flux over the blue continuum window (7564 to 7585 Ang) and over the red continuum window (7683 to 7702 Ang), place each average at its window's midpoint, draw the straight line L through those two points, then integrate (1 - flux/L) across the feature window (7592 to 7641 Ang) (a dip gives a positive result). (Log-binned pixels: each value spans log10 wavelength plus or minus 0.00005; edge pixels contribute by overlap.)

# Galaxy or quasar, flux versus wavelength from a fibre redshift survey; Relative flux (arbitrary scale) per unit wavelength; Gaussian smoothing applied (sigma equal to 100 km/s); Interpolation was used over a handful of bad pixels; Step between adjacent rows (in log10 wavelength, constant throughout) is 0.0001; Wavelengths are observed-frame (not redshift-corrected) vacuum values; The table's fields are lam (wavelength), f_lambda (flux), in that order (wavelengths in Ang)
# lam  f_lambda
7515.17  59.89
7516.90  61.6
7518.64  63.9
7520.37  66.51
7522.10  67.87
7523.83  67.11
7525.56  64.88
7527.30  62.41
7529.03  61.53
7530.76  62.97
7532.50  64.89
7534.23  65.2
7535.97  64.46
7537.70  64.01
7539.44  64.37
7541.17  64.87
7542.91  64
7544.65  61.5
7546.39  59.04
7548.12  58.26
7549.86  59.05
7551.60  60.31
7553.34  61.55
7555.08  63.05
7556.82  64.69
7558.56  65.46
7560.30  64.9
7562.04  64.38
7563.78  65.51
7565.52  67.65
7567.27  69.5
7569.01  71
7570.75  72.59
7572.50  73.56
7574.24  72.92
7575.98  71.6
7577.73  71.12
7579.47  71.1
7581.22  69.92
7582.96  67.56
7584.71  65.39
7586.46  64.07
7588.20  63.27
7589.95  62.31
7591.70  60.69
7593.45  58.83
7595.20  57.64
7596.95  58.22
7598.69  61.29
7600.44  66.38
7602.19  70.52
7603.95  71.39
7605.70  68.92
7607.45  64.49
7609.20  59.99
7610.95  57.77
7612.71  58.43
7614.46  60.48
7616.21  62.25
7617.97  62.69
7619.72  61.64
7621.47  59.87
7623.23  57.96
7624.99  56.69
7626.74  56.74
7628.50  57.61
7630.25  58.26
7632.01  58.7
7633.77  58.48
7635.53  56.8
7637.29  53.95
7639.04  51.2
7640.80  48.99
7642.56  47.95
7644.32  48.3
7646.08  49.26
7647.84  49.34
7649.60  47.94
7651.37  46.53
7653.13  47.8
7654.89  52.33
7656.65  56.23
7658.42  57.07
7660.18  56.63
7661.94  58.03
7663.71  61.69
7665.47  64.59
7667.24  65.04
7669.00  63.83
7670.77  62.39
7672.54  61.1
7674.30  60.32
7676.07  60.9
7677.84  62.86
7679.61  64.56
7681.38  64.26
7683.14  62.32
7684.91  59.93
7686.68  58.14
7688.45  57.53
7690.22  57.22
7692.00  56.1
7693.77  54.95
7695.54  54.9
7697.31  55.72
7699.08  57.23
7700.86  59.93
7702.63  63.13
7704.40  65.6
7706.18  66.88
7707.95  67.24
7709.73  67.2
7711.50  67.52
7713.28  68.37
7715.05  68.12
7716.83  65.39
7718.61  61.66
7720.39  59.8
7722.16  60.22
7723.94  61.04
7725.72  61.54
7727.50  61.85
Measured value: 4.30 Ang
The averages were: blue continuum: 70.3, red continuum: 57.5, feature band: 60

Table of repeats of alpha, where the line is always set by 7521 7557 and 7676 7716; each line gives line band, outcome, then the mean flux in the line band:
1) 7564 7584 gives -2.5 Ang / 70.6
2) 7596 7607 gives -0.6 Ang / 66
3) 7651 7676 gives 1.5 Ang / 58.5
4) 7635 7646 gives 2.0 Ang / 50.9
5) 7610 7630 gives 1.0 Ang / 59.3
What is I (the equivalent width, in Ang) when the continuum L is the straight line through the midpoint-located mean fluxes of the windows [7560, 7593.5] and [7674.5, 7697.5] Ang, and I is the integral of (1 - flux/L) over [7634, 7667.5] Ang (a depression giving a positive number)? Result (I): 4.5 Ang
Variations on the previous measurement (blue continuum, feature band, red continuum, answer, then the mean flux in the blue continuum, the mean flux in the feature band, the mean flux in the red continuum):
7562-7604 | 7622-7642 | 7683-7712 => 2.6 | 66.7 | 55.9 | 60.5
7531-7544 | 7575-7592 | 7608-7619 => -1.4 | 64.4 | 66.9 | 60.4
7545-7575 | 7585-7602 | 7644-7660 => -0.5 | 65.4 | 61.9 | 50.9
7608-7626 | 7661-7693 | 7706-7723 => 1.0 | 59.8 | 61.1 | 65.2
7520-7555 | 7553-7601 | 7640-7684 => -3.8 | 63.2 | 66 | 56.8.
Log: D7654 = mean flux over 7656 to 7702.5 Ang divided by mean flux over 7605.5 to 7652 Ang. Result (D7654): 1.06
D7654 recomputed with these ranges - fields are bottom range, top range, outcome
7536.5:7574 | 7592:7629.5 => 0.95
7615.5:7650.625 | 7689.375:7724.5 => 1.12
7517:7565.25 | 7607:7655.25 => 0.87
